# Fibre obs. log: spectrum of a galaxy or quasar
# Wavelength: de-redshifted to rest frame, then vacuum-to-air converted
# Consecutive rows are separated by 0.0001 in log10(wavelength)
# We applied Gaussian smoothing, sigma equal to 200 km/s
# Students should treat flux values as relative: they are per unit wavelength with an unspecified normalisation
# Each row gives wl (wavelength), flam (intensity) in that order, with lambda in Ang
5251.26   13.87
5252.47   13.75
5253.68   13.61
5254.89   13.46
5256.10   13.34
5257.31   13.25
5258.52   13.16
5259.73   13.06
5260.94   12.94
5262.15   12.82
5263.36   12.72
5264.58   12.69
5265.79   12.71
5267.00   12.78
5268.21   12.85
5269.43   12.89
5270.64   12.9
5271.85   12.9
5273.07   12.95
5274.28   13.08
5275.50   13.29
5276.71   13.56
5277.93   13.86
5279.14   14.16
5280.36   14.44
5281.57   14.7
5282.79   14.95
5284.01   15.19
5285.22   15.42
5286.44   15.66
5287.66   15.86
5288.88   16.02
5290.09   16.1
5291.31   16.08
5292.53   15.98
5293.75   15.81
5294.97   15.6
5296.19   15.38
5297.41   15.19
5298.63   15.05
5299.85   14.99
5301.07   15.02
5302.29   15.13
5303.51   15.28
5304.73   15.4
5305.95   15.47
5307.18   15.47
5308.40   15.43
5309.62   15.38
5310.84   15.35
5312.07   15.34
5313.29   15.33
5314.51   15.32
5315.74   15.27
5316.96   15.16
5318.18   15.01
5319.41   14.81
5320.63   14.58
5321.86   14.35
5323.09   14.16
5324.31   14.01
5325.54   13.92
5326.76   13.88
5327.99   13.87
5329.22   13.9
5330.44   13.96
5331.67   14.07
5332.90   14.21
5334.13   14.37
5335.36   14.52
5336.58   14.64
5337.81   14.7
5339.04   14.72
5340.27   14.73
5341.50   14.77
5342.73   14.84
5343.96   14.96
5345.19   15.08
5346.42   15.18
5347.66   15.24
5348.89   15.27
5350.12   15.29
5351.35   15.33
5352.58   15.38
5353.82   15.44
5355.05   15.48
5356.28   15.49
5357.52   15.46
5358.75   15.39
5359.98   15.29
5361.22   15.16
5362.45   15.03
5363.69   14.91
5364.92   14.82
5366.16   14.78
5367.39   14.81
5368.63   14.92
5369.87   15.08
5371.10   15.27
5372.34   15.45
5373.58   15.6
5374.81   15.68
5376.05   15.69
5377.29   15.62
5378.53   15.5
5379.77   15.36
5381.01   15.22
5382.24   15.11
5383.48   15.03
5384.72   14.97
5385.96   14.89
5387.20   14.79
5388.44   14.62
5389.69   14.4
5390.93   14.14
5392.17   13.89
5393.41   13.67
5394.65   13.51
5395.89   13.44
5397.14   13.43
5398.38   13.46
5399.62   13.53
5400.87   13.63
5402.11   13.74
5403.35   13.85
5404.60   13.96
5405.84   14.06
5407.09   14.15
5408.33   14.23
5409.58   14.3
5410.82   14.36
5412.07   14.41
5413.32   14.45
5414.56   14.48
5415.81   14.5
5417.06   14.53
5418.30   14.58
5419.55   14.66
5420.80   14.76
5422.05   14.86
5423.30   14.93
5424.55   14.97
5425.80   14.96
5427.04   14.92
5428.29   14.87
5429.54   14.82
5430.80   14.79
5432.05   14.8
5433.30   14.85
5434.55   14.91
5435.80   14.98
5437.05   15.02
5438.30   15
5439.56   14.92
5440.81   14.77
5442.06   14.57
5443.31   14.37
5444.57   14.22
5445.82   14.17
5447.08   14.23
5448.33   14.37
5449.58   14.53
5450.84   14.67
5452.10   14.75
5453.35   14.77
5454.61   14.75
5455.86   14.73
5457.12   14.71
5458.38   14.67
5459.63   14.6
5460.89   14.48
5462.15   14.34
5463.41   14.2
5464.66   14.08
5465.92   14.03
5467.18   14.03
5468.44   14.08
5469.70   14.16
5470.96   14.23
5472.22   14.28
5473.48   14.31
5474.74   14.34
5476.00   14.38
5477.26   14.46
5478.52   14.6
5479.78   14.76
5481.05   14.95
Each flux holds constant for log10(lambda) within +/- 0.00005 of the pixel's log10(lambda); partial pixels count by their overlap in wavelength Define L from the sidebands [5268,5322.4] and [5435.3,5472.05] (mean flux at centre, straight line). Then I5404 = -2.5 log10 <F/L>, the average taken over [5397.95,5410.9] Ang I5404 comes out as 0.05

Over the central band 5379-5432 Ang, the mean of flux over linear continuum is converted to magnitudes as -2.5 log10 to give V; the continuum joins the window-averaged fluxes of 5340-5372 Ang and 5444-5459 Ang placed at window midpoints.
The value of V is 0.03 mag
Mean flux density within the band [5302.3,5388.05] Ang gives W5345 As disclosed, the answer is 15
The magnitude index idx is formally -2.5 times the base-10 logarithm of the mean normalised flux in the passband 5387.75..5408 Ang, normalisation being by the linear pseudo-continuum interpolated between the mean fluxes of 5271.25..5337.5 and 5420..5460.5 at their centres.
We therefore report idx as 0.07 mag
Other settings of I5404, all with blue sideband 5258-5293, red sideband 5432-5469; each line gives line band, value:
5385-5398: 0.021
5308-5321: -0.080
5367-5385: -0.072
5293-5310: -0.093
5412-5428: -0.019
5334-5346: -0.043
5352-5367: -0.070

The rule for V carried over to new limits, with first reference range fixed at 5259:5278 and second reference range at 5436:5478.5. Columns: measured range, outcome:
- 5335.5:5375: -0.110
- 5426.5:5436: -0.044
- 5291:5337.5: -0.121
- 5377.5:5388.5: -0.092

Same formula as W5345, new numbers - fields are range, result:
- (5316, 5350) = 14.6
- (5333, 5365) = 15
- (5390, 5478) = 14.4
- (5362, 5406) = 14.6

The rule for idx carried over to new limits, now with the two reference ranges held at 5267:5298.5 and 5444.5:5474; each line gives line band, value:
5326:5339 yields 0.021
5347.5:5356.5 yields -0.064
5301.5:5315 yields -0.059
